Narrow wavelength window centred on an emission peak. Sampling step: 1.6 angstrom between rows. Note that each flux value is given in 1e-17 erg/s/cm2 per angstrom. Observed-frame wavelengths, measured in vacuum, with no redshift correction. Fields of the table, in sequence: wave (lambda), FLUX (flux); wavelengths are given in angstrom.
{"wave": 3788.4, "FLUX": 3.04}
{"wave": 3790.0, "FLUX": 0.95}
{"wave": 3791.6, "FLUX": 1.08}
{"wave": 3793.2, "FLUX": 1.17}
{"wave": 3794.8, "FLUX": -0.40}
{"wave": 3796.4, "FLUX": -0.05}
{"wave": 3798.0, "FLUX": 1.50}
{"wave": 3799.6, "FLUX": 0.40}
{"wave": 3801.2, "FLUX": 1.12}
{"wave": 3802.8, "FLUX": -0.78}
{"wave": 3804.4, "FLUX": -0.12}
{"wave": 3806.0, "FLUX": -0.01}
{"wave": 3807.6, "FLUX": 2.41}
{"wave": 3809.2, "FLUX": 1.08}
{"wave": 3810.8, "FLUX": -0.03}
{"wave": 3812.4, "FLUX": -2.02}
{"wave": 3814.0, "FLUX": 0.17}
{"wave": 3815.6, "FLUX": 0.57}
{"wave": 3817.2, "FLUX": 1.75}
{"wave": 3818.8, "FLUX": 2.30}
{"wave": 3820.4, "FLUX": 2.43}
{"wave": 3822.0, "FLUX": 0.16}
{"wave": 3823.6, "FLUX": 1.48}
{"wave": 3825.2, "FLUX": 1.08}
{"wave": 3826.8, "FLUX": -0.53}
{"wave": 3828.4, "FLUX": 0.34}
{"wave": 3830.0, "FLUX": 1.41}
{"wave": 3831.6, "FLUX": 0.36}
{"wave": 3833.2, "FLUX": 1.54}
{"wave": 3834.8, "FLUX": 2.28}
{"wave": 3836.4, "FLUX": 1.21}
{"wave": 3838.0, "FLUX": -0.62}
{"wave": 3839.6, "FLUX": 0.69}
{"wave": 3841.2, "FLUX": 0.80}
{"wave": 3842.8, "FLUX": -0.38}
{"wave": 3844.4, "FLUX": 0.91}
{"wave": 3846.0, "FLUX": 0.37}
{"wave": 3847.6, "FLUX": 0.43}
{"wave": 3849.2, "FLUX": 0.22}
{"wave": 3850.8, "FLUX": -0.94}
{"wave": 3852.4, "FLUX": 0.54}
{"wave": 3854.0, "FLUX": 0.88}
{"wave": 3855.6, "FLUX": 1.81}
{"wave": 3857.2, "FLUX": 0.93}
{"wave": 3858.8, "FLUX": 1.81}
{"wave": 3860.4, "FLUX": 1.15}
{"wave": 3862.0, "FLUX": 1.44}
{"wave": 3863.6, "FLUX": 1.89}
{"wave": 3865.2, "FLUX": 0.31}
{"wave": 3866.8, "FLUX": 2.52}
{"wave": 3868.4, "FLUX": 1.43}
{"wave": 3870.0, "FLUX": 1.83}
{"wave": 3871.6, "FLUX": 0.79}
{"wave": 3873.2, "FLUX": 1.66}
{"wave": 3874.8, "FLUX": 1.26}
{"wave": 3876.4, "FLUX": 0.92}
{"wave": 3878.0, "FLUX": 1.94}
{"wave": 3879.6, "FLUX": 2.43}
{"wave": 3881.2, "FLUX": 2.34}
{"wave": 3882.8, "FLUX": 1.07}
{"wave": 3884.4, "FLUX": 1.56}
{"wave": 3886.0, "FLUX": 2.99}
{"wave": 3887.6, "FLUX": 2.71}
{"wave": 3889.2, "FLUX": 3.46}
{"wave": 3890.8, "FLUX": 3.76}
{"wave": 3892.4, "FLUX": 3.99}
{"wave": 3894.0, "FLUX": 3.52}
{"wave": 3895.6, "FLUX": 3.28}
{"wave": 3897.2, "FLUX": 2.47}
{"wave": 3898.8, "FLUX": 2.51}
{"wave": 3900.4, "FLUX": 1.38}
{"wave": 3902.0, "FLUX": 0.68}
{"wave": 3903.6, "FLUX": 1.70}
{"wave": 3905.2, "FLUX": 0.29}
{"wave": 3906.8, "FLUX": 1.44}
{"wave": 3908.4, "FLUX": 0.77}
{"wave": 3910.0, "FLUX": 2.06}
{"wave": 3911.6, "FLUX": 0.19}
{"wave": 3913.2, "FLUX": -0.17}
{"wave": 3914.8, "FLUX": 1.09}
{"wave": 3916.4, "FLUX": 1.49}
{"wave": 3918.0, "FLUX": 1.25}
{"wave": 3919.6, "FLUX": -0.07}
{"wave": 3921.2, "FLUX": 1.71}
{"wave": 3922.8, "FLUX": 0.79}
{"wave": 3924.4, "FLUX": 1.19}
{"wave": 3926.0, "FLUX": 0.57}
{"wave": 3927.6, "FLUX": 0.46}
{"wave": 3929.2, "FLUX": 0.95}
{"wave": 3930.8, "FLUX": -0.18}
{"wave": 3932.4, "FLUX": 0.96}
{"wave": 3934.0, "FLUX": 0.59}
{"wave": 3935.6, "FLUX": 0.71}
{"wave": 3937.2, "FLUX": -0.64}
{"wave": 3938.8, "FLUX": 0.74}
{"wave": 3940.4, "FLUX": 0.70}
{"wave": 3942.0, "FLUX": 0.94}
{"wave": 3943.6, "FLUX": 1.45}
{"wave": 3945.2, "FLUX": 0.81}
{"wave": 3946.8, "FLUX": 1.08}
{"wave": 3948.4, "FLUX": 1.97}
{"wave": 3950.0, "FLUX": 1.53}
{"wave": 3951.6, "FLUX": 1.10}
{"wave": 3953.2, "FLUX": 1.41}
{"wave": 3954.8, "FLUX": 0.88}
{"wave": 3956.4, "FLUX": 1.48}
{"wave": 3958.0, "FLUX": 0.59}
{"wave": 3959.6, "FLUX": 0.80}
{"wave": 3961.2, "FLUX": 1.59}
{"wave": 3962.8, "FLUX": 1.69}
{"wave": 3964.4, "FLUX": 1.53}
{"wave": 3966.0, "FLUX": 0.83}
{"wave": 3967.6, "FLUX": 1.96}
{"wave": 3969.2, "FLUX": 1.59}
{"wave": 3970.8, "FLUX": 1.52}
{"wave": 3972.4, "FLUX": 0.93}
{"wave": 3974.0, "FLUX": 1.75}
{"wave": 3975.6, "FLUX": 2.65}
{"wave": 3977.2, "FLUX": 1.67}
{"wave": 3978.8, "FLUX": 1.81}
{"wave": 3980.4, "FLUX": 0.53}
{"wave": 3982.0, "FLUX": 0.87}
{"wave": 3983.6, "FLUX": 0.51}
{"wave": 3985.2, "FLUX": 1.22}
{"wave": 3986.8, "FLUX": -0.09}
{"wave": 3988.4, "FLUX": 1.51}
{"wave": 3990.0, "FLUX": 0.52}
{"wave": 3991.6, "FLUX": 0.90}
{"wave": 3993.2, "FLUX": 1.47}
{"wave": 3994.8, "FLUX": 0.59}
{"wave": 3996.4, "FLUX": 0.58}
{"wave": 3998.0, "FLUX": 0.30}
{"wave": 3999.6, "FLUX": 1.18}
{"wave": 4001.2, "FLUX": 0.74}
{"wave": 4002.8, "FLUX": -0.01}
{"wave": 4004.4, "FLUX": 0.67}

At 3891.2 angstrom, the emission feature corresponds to Lyman alpha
